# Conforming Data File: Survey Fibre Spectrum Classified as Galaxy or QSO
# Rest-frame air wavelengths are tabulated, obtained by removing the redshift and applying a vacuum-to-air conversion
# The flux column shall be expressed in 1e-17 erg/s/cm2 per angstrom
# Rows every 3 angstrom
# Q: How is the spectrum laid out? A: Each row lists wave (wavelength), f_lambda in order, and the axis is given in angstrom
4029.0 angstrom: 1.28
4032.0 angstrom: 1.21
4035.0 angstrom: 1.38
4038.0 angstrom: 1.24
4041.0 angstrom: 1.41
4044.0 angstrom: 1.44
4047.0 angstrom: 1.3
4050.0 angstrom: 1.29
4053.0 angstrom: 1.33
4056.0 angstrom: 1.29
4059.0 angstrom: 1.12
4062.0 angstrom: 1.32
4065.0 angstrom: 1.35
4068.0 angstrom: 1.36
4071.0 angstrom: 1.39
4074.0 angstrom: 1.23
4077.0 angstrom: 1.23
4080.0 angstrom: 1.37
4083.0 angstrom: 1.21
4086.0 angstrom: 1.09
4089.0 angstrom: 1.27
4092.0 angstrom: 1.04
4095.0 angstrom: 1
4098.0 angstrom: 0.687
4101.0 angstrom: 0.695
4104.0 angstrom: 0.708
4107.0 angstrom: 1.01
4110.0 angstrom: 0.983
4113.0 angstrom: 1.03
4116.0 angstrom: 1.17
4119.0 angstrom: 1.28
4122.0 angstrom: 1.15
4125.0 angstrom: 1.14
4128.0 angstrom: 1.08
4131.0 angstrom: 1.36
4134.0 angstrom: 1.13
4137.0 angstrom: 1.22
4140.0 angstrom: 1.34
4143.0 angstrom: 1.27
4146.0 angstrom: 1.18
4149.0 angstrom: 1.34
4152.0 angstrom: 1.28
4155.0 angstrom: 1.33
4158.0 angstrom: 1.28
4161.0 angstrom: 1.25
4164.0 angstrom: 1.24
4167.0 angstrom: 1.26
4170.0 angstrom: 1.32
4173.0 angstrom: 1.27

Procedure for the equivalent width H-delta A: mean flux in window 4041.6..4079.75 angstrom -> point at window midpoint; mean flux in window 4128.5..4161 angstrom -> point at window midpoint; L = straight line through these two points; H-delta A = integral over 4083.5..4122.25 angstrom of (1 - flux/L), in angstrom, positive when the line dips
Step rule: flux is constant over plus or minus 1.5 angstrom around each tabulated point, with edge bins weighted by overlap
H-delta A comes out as 8.4 angstrom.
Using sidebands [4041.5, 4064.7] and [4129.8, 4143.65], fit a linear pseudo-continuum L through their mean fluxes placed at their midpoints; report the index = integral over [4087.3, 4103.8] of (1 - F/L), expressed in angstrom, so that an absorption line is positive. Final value 4.7 angstrom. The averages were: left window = 1.31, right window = 1.26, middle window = 0.922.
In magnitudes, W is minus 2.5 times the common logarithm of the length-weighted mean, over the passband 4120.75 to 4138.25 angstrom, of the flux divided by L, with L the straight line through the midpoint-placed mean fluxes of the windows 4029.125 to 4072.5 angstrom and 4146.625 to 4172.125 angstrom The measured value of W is 0.10 mag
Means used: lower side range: 1.32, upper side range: 1.28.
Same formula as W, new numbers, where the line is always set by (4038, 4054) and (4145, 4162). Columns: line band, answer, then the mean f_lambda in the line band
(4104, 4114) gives 0.33 mag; 0.962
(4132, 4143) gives 0.04 mag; 1.24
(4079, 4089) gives 0.08 mag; 1.22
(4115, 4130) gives 0.11 mag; 1.17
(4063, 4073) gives -0.02 mag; 1.36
